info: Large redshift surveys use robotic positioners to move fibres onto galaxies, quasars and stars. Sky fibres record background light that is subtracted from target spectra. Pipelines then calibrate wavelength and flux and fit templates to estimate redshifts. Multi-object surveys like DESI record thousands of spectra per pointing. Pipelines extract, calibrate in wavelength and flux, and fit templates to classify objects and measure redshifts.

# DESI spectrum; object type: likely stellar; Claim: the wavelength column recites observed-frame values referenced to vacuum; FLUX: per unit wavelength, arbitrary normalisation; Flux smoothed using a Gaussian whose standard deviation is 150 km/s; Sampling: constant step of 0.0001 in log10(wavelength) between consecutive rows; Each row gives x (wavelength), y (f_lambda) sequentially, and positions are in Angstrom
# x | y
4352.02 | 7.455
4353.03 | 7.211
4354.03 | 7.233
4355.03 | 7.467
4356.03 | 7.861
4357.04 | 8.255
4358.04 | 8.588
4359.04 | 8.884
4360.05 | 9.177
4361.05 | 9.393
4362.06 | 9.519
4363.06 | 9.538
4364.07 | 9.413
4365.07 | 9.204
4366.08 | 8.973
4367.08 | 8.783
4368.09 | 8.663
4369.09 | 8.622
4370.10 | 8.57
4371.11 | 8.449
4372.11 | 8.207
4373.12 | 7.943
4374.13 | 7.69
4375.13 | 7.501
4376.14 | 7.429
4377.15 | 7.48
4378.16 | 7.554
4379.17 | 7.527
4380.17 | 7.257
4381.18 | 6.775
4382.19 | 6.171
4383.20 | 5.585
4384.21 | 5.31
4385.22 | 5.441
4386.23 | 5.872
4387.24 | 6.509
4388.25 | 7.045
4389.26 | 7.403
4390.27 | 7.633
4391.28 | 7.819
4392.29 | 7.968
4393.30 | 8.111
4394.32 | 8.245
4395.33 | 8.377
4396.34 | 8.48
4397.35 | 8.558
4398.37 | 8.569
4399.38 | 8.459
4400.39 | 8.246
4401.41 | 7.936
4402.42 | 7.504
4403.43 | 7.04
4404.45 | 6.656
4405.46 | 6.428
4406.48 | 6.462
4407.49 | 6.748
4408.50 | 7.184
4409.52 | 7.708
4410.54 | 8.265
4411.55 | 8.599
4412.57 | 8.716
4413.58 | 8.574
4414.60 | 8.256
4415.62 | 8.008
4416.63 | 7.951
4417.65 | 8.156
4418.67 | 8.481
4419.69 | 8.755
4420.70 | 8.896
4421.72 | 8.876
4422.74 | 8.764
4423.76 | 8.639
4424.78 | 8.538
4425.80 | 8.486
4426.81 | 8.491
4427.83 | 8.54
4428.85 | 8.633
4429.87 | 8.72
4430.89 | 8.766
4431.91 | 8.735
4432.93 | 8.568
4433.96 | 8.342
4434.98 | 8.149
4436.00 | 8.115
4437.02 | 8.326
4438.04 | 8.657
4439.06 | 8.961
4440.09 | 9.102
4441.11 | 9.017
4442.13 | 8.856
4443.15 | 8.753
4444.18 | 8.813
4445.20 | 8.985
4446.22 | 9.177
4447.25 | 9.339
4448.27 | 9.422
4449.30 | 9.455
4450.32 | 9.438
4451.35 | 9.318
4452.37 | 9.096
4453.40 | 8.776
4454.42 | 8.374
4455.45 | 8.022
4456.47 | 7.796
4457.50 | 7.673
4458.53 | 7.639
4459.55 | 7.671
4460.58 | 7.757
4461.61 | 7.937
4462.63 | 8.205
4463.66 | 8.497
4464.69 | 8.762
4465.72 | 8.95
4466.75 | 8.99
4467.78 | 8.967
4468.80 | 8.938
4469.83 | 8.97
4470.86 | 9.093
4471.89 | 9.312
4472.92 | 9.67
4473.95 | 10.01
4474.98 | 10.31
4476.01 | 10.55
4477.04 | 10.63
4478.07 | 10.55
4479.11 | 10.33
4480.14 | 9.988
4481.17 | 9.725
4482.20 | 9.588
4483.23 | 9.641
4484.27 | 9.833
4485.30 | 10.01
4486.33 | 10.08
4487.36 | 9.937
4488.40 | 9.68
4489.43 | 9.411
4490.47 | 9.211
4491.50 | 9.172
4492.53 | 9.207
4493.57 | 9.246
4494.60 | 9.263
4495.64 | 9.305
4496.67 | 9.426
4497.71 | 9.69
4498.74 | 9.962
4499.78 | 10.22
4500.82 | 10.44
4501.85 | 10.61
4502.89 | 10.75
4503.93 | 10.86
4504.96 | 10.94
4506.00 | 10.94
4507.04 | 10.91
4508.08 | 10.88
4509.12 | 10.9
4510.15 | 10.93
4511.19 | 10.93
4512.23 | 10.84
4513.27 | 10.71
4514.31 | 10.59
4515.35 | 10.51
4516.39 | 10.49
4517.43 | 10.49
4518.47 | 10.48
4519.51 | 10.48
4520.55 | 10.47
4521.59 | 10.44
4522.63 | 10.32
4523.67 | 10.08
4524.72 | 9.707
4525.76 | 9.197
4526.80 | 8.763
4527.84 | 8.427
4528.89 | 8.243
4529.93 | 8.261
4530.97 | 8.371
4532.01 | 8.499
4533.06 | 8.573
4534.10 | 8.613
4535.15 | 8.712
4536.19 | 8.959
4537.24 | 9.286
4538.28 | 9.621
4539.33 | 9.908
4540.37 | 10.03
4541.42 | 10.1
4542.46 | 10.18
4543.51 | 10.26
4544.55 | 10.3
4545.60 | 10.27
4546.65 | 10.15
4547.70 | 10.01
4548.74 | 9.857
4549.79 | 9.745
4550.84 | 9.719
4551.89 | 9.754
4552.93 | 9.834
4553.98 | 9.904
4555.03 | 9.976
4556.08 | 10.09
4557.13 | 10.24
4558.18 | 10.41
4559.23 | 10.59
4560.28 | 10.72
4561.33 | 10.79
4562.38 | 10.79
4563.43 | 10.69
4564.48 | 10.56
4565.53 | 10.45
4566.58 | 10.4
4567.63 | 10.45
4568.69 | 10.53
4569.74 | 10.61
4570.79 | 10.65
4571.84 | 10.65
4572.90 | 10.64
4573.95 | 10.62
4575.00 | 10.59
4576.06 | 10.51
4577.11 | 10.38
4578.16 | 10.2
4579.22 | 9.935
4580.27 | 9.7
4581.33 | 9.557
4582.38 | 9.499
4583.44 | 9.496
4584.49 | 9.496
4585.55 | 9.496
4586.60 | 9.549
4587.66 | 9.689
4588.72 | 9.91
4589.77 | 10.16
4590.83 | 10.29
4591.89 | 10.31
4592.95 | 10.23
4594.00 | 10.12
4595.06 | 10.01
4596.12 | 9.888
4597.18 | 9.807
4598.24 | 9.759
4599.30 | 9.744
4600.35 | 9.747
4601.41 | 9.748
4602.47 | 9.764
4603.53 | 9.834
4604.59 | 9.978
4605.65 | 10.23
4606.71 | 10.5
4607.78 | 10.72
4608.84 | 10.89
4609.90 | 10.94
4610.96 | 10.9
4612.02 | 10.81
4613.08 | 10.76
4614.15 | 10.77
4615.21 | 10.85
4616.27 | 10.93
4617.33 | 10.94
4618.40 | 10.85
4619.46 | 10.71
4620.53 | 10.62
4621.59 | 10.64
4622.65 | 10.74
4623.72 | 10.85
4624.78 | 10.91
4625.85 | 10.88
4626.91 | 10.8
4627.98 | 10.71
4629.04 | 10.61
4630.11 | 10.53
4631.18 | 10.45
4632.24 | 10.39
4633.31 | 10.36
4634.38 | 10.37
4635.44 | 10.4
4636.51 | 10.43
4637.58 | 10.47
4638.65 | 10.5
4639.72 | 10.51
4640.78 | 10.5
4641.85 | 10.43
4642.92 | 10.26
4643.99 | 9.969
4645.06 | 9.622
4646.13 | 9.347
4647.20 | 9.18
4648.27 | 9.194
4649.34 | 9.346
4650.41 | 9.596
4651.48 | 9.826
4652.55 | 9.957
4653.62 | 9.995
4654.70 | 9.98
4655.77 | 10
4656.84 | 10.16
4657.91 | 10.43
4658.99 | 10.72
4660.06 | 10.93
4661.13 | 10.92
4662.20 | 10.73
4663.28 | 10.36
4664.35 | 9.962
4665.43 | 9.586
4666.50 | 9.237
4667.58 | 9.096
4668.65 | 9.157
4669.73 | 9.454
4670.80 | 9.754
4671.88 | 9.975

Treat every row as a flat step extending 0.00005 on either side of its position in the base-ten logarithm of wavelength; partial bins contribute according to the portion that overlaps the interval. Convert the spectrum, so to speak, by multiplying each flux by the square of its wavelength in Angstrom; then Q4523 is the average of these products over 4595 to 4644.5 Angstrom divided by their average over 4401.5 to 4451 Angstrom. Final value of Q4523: 1.36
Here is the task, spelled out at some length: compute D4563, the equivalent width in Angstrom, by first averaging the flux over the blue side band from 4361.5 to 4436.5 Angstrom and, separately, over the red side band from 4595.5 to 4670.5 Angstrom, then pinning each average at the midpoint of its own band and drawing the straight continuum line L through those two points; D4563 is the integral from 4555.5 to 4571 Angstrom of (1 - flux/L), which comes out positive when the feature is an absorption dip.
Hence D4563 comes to -1.5 Angstrom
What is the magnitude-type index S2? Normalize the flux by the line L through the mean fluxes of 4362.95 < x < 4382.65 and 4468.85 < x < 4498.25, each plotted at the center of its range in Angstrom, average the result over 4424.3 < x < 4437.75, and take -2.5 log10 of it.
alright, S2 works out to 0.05 mag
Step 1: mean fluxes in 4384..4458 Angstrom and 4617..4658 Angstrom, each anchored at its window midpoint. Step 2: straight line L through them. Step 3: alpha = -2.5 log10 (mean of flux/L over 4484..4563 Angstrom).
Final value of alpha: -0.09 mag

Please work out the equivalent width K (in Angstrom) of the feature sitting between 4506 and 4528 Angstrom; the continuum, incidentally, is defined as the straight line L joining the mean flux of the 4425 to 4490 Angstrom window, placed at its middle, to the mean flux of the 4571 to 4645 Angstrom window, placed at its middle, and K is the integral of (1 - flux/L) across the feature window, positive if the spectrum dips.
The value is -1.9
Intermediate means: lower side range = 9.02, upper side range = 10.3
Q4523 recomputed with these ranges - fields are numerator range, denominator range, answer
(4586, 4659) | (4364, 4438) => 1.43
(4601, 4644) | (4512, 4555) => 1.13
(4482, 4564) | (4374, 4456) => 1.29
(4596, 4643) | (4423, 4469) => 1.31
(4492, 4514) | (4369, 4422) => 1.42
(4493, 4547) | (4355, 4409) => 1.36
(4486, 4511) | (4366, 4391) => 1.45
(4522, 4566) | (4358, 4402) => 1.32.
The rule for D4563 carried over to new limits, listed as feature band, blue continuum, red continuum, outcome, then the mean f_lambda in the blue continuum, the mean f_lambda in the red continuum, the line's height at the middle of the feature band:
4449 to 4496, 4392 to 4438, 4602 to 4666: -2.3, 8.18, 10.4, 8.76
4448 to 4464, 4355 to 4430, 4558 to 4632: 0.5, 7.98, 10.4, 8.73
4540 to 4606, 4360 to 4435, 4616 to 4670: -3.6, 7.99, 10.2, 9.6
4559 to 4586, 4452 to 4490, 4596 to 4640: -0.6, 9.17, 10.5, 10.1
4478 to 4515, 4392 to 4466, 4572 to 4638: -4.1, 8.36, 10.3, 9.11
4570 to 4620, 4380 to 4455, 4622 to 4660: -2.1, 8.12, 10.2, 9.81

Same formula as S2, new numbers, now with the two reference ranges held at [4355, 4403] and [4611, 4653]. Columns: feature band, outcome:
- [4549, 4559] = -0.038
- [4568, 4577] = -0.082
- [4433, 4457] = -0.028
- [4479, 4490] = -0.101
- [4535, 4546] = -0.036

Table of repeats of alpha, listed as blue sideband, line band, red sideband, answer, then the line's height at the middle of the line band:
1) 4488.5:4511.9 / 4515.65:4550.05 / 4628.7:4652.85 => 0.06 mag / 10.1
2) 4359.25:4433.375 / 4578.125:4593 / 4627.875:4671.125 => -0.03 mag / 9.55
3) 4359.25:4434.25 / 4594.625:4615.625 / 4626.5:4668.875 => -0.06 mag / 9.77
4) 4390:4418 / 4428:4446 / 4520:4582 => -0.04 mag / 8.34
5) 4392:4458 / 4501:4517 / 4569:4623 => -0.16 mag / 9.31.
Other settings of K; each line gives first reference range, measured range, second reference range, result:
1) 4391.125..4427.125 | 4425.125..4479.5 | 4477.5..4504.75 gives 0.87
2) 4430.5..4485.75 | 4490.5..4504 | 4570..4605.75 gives -0.71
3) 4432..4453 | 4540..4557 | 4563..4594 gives -0.21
